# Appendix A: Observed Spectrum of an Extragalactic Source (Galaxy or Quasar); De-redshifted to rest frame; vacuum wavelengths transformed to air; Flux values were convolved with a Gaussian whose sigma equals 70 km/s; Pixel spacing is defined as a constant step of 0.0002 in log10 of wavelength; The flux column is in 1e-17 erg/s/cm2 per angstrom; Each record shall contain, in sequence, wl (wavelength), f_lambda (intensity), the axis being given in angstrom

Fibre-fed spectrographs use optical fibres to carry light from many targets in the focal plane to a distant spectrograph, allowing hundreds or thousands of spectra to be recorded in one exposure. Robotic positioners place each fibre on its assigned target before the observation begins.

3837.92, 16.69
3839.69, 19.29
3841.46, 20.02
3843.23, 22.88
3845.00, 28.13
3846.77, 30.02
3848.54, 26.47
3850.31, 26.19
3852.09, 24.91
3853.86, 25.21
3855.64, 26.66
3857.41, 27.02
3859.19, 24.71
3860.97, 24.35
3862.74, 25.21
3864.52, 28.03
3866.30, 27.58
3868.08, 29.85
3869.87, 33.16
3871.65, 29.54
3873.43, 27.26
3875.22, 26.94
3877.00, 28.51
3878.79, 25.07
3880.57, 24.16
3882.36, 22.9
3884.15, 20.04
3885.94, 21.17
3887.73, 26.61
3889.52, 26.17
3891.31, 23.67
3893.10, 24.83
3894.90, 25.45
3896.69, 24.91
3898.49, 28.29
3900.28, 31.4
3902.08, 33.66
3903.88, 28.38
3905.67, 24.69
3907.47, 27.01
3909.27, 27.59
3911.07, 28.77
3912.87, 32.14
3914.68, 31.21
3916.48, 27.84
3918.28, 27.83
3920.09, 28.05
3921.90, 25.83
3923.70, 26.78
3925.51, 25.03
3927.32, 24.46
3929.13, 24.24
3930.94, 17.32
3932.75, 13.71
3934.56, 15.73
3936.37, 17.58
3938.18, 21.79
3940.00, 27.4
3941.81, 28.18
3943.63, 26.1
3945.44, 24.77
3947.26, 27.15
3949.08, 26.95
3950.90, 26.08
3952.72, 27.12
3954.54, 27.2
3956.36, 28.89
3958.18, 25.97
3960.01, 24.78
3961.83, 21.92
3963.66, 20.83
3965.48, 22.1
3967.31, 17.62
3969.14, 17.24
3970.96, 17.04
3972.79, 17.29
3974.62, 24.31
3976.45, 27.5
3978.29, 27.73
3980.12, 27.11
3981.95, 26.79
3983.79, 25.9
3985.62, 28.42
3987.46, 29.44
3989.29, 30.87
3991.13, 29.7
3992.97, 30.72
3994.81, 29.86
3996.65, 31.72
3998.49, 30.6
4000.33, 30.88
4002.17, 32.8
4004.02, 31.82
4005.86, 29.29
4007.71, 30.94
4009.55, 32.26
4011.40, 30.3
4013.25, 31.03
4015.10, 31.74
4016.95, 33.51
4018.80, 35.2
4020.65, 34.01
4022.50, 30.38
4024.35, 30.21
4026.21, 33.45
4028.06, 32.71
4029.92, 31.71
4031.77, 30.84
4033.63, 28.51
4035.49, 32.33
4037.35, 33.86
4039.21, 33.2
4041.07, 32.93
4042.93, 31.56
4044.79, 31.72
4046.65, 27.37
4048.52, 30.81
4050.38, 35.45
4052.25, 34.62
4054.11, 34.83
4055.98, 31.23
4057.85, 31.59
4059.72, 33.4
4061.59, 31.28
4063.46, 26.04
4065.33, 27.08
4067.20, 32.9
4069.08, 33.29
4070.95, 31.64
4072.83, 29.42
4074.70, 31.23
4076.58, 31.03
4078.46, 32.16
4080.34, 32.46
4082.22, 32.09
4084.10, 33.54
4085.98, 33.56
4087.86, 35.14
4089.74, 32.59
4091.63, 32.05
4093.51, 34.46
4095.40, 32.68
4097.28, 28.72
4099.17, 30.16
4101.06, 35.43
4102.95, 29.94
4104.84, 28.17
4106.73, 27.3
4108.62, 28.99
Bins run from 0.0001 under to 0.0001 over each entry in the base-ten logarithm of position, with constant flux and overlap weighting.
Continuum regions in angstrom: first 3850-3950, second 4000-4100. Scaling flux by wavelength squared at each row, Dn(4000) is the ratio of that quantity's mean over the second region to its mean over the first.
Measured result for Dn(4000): 1.33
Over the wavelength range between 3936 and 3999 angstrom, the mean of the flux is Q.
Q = 25.6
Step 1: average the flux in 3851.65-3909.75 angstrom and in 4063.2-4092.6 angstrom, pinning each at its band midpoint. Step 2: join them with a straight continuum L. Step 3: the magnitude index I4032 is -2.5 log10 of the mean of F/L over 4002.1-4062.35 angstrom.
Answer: -0.05 mag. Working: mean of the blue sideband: 26.5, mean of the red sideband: 31.8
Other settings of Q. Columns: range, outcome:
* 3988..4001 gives 30.6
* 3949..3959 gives 27.1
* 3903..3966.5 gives 25.2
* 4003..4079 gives 31.7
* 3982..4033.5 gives 31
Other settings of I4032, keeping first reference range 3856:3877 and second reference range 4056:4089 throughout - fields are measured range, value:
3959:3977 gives 0.37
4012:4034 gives -0.05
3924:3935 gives 0.36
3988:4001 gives -0.02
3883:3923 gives 0.05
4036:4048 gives -0.02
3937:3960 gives 0.11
